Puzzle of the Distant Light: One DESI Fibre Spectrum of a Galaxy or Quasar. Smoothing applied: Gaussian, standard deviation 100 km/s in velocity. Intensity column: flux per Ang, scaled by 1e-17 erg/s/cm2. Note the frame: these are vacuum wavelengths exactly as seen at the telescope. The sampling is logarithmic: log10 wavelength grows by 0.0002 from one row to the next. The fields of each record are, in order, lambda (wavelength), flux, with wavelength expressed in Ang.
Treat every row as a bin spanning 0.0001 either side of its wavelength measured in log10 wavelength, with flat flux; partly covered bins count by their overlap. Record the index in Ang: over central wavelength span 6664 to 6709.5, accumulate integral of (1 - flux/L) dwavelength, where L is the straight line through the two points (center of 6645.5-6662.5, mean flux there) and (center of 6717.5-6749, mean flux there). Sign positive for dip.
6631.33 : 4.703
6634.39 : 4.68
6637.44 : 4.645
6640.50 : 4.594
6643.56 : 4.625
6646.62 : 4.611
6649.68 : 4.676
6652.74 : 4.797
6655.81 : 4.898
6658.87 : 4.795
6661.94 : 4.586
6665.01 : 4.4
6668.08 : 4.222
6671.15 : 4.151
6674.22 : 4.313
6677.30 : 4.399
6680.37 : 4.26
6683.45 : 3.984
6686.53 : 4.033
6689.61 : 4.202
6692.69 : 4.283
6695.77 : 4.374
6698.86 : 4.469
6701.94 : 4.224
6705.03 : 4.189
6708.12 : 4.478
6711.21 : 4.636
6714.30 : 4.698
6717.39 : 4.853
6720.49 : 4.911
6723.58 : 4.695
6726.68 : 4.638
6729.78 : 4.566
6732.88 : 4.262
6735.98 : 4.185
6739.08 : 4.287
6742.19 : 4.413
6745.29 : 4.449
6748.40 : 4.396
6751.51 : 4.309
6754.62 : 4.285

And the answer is 3.7 Ang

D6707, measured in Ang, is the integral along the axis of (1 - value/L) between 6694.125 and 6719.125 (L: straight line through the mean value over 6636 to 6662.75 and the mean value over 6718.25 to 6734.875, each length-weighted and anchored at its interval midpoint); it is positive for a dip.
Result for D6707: 0.8 Ang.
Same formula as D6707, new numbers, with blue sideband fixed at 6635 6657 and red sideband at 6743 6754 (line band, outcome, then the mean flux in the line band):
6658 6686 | 1.7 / 4.32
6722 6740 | -0.1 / 4.45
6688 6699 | 0.6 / 4.31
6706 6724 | -0.9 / 4.7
